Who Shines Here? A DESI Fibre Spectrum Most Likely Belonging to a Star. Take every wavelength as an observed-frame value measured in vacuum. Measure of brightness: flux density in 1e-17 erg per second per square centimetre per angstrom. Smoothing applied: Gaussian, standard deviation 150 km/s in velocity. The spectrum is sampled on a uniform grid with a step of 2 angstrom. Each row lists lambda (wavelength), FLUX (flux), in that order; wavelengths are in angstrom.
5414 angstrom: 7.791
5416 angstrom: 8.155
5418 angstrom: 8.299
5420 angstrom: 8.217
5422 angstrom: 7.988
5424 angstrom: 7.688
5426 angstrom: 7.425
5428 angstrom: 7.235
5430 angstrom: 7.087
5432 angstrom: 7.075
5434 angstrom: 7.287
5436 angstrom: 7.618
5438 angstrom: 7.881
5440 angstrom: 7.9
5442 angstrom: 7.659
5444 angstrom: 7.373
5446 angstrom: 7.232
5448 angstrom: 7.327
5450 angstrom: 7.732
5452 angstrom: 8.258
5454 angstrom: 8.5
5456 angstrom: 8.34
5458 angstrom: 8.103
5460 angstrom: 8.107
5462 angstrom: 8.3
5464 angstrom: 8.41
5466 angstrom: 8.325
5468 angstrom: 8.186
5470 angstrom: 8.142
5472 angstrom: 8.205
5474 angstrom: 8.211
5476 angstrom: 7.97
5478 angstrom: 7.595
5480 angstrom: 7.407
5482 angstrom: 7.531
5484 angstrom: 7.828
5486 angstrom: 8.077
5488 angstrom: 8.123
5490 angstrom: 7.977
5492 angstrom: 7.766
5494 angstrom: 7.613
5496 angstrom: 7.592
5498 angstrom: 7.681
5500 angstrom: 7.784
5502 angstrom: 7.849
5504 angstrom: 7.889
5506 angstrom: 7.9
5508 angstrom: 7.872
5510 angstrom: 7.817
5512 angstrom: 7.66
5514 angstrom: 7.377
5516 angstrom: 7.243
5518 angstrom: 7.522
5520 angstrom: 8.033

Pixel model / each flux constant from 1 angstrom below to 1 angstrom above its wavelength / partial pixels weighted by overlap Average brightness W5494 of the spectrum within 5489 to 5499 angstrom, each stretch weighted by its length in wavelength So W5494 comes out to 7.73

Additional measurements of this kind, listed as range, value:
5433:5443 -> 7.67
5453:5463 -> 8.27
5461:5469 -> 8.31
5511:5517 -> 7.43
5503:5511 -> 7.87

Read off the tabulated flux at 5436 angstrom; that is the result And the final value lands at 7.618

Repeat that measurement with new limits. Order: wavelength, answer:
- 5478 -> 7.595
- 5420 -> 8.217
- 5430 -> 7.087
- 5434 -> 7.287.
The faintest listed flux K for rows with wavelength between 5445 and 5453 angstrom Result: 7.232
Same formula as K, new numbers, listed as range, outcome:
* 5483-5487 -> 7.828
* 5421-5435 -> 7.075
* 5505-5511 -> 7.817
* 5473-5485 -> 7.407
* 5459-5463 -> 8.107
